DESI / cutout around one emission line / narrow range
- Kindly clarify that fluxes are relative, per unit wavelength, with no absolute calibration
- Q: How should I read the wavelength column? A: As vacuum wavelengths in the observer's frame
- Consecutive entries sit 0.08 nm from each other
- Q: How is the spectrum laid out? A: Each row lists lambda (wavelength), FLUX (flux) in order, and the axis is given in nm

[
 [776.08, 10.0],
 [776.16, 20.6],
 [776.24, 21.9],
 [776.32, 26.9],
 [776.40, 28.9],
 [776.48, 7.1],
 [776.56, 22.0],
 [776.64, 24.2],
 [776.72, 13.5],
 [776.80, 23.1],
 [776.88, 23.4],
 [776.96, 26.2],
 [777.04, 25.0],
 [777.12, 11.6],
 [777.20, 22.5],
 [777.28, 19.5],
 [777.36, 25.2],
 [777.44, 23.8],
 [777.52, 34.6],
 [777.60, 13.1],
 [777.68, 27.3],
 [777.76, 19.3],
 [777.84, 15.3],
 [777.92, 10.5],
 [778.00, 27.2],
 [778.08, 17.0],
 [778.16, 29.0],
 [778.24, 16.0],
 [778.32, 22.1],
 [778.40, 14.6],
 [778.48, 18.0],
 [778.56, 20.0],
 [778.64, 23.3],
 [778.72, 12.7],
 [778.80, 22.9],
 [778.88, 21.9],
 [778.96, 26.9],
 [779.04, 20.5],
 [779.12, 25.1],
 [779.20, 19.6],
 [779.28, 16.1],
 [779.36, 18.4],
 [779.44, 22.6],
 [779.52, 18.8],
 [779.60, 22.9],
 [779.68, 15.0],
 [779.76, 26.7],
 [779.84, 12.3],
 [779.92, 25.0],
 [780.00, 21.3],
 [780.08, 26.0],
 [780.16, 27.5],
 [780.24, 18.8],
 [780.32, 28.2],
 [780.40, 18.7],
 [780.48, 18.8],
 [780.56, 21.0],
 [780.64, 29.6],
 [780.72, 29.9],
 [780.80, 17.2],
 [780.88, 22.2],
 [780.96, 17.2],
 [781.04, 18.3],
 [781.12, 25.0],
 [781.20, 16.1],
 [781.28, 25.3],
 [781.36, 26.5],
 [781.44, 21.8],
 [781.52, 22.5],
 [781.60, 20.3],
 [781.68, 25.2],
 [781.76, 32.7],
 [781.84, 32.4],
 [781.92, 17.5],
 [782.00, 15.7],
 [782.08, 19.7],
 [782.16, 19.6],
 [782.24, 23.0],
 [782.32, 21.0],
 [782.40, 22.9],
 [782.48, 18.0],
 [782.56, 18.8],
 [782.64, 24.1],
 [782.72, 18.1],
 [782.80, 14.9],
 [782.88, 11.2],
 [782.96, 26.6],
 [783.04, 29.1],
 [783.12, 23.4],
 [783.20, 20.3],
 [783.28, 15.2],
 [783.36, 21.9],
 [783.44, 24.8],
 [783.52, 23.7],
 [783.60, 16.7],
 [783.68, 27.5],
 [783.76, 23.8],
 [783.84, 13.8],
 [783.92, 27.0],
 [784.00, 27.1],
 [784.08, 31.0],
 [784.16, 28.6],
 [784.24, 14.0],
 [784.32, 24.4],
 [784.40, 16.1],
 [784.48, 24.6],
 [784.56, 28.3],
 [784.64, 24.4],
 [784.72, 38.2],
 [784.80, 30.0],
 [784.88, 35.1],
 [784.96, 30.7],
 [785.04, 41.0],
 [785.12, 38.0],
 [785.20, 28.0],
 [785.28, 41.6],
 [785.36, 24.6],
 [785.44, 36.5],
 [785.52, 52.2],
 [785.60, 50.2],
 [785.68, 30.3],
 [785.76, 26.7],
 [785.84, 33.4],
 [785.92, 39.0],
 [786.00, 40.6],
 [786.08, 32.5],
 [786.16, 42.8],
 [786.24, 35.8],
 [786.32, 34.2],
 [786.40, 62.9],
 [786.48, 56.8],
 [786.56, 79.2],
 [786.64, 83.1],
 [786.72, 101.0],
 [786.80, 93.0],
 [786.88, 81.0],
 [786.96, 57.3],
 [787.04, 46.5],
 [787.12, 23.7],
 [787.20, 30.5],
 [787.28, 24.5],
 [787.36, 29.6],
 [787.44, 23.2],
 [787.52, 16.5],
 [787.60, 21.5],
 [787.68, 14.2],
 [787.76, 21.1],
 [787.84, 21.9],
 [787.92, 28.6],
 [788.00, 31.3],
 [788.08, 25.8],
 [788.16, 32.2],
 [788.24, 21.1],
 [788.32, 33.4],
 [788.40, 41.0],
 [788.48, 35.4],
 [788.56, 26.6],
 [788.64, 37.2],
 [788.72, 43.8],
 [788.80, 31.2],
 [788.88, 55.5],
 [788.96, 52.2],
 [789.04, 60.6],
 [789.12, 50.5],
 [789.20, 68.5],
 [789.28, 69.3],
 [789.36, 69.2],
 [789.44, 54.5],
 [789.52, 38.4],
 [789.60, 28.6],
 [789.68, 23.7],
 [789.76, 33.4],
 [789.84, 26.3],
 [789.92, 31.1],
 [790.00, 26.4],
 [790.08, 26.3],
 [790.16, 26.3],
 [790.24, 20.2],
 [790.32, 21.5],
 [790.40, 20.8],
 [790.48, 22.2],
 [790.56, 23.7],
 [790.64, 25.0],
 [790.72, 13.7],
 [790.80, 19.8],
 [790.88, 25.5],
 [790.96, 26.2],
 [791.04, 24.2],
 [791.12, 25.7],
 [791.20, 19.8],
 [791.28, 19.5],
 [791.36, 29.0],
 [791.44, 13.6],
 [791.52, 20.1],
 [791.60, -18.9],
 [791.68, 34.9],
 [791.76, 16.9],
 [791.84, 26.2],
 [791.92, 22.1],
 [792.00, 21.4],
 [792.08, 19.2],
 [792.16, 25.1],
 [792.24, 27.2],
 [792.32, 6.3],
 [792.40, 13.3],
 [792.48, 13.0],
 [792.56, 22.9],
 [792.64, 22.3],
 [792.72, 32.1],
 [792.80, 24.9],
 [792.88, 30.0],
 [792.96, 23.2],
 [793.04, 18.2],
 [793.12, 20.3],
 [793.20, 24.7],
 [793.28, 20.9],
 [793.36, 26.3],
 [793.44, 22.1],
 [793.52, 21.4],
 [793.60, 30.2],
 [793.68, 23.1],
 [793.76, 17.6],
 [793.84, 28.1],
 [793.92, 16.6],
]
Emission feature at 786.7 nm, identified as H-alpha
